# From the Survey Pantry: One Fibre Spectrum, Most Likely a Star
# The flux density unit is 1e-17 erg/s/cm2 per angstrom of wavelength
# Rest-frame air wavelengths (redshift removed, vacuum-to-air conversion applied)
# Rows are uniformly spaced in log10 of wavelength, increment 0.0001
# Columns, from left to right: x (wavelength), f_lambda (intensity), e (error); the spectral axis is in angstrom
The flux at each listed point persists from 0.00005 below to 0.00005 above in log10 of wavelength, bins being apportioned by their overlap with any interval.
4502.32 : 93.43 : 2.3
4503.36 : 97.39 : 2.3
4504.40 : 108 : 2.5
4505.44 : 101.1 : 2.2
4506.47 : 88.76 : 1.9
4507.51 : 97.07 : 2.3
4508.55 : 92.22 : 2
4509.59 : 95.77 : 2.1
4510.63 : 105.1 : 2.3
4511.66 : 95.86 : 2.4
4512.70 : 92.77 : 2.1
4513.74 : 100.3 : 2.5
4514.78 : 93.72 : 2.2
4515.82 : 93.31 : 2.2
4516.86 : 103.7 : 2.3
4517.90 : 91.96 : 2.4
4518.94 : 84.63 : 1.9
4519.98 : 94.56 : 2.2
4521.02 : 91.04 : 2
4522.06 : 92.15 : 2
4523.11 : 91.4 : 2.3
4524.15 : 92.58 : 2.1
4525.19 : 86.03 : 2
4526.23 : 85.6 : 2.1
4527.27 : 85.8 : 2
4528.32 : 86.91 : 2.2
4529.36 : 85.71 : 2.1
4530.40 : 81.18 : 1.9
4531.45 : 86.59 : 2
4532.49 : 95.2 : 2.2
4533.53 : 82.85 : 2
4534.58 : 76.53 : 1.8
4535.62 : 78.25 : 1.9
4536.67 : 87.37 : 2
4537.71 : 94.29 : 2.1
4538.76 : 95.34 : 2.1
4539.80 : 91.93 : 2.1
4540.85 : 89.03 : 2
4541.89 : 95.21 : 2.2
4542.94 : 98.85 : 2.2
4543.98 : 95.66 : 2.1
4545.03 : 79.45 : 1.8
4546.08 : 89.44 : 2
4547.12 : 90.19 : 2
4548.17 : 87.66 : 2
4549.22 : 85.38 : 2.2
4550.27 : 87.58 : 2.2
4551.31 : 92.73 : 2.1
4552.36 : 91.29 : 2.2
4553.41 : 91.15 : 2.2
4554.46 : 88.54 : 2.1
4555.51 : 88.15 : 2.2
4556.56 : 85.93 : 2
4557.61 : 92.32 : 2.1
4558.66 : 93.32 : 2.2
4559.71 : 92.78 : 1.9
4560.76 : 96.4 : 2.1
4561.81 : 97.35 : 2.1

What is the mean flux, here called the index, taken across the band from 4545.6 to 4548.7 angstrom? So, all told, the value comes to 89.1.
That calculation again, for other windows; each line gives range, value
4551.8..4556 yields 89.7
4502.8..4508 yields 98.4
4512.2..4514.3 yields 96.5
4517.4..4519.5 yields 88.4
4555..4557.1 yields 87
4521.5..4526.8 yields 89.5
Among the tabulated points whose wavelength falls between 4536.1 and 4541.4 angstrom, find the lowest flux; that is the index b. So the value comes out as 87.37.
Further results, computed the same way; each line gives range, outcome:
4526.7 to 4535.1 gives 76.53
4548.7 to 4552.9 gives 85.38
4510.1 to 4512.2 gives 95.86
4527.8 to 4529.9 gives 85.71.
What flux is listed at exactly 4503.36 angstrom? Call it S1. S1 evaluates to 97.39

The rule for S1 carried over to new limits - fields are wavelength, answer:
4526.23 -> 85.6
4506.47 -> 88.76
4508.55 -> 92.22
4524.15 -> 92.58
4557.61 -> 92.32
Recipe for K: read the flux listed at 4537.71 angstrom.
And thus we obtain 94.29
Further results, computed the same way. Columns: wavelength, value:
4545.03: 79.45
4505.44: 101.1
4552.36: 91.29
